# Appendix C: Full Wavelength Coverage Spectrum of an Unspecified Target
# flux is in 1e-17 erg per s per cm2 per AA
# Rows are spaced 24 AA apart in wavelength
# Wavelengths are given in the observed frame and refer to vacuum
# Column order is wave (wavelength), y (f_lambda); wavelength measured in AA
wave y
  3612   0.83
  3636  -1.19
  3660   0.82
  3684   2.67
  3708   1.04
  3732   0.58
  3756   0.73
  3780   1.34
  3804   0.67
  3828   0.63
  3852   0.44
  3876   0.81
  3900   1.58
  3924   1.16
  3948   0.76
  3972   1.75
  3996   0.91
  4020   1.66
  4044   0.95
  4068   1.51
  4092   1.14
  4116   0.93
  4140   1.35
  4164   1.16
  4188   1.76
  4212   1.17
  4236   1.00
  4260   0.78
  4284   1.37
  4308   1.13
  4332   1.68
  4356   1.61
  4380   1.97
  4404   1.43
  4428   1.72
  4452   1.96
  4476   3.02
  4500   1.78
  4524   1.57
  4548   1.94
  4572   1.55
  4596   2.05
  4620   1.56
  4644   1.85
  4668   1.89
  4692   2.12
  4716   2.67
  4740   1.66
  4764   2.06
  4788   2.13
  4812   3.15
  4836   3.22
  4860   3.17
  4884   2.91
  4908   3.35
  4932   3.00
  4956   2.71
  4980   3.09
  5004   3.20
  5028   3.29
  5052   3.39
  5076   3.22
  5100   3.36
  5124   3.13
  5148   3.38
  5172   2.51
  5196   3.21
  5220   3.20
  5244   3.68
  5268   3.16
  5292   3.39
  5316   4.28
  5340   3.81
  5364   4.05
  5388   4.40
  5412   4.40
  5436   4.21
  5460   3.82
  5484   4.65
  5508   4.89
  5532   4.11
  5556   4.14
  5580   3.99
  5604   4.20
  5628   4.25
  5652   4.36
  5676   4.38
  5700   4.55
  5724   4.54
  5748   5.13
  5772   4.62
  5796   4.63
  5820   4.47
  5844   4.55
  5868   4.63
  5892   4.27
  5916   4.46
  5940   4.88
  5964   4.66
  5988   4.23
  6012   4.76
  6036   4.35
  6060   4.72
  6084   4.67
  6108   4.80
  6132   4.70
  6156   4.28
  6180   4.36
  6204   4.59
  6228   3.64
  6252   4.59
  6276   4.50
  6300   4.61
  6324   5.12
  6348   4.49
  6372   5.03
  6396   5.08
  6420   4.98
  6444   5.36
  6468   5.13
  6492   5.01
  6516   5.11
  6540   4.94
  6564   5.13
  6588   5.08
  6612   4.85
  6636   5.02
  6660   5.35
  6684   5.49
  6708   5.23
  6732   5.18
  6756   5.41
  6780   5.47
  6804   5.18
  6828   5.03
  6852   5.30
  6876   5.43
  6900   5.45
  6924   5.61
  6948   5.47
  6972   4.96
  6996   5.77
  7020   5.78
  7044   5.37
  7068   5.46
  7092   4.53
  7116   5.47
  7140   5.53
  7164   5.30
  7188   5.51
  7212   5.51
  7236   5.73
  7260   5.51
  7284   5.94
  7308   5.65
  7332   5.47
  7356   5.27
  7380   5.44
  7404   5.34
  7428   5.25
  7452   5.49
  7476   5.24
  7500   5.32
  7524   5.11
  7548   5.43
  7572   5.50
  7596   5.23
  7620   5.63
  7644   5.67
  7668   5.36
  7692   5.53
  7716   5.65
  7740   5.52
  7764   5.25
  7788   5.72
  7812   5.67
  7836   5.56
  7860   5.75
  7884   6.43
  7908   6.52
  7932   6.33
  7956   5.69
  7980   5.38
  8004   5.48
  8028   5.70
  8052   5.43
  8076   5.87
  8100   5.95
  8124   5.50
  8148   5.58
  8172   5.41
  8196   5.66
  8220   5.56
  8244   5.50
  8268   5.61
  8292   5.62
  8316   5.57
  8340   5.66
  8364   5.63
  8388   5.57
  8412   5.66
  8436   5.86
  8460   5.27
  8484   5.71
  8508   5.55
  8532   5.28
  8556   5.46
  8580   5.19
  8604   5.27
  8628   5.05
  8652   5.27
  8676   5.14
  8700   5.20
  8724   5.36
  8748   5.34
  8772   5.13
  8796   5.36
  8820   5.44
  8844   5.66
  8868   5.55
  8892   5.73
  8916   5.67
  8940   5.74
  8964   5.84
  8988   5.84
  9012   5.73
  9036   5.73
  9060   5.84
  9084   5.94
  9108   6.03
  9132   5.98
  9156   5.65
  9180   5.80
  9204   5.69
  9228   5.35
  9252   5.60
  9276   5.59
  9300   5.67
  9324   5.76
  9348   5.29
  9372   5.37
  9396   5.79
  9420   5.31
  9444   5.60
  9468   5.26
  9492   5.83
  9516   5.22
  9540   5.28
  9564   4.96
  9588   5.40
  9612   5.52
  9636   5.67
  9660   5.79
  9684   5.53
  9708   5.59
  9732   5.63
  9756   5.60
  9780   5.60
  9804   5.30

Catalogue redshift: 0.20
